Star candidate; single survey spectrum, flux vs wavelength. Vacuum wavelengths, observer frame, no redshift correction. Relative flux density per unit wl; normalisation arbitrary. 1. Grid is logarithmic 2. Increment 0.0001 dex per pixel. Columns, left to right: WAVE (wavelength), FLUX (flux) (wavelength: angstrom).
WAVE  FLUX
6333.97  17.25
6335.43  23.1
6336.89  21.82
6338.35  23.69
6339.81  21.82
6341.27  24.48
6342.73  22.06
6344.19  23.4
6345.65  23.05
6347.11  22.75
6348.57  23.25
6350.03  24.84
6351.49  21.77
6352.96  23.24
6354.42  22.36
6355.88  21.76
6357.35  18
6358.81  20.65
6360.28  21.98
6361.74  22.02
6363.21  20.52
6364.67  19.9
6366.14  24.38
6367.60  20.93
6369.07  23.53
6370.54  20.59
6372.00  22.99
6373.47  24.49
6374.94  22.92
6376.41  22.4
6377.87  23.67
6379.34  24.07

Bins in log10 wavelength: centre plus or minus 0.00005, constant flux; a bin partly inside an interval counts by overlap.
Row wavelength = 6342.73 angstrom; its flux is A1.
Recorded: 22.06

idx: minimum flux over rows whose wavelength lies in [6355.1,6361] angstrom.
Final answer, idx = 18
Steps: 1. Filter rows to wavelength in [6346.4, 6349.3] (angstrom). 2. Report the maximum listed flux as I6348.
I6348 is 23.25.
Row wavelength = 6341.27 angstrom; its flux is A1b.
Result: 24.48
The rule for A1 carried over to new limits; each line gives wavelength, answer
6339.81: 21.82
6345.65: 23.05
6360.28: 21.98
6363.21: 20.52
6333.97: 17.25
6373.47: 24.49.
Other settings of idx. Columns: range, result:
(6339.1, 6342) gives 21.82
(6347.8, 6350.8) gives 23.25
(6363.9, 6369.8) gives 19.9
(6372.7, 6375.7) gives 22.92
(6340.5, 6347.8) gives 22.06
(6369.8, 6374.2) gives 20.59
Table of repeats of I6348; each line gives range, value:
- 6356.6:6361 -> 21.98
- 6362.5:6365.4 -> 20.52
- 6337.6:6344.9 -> 24.48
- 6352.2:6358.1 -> 23.24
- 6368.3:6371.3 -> 23.53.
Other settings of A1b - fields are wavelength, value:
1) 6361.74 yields 22.02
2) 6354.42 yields 22.36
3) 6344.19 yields 23.4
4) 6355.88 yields 21.76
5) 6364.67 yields 19.9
